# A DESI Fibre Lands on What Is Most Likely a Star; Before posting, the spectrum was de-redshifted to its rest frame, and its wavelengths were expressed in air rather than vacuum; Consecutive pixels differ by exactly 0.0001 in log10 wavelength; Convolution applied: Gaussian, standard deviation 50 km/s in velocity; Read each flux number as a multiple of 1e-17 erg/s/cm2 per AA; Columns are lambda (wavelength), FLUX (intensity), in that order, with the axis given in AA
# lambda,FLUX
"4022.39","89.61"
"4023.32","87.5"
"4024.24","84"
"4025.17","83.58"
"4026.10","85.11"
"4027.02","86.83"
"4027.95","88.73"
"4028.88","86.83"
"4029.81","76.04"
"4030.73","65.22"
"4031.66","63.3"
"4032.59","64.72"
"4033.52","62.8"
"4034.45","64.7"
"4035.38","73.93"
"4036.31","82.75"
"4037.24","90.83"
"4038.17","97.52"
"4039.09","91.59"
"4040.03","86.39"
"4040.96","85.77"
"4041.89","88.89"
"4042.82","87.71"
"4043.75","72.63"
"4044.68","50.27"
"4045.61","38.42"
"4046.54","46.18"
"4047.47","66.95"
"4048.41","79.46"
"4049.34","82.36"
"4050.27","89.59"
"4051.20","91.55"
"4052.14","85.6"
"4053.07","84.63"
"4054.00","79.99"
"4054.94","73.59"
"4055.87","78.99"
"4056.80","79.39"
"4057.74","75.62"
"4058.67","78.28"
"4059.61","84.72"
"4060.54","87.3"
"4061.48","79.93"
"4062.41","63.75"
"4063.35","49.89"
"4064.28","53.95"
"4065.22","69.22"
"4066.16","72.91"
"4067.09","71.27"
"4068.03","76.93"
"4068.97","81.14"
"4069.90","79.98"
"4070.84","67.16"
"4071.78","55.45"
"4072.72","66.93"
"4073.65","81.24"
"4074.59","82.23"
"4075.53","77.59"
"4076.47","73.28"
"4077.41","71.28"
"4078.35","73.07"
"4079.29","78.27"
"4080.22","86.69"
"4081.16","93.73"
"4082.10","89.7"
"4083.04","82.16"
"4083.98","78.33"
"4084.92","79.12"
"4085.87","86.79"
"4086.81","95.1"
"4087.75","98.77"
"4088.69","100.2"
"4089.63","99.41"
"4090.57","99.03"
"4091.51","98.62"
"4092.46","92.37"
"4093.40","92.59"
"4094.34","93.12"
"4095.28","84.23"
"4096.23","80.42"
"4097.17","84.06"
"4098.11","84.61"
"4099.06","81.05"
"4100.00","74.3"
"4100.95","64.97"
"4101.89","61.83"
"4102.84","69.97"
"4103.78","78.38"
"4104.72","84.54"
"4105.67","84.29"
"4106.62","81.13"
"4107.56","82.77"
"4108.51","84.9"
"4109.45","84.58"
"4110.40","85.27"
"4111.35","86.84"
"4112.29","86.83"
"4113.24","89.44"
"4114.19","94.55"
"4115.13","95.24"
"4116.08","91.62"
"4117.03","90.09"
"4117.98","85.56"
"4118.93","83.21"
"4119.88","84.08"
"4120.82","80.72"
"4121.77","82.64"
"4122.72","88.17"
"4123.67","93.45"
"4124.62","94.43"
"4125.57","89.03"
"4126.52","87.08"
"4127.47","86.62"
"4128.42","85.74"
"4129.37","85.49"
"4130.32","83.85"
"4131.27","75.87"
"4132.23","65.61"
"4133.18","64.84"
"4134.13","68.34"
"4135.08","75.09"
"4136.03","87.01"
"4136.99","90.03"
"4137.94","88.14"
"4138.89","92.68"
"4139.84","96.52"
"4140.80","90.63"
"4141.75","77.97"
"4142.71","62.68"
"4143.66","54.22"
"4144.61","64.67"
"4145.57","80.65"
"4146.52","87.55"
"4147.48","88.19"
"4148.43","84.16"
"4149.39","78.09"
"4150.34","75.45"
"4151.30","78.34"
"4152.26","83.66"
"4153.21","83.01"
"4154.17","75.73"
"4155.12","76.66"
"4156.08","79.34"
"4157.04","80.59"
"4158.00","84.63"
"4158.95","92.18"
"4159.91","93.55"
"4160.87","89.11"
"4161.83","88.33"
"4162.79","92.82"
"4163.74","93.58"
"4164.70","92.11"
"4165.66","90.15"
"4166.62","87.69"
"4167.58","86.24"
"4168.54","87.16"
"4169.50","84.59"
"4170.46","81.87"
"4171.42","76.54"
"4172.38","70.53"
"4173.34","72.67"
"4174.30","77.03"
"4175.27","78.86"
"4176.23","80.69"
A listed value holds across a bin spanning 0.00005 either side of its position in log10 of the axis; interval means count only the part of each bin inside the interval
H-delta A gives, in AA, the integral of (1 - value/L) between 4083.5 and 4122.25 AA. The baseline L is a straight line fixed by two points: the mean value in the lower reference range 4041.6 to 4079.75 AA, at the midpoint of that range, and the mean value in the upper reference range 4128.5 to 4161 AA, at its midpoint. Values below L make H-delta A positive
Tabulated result -4.4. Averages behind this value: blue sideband 73.8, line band 85.7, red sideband 80.4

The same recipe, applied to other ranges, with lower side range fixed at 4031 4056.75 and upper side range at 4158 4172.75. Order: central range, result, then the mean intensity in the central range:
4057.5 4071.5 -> 1.0 AA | 72.5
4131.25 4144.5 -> 1.1 AA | 77.5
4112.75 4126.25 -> -0.9 AA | 88.7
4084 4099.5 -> -1.9 AA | 90.2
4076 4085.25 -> -0.1 AA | 80.6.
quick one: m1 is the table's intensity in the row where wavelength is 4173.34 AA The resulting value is 72.67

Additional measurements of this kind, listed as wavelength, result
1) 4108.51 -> 84.9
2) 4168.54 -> 87.16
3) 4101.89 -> 61.83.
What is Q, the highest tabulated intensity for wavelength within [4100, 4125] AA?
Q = 95.24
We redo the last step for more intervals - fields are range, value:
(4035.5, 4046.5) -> 97.52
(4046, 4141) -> 100.2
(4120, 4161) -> 96.52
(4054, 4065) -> 87.3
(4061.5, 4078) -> 82.23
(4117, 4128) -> 94.43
